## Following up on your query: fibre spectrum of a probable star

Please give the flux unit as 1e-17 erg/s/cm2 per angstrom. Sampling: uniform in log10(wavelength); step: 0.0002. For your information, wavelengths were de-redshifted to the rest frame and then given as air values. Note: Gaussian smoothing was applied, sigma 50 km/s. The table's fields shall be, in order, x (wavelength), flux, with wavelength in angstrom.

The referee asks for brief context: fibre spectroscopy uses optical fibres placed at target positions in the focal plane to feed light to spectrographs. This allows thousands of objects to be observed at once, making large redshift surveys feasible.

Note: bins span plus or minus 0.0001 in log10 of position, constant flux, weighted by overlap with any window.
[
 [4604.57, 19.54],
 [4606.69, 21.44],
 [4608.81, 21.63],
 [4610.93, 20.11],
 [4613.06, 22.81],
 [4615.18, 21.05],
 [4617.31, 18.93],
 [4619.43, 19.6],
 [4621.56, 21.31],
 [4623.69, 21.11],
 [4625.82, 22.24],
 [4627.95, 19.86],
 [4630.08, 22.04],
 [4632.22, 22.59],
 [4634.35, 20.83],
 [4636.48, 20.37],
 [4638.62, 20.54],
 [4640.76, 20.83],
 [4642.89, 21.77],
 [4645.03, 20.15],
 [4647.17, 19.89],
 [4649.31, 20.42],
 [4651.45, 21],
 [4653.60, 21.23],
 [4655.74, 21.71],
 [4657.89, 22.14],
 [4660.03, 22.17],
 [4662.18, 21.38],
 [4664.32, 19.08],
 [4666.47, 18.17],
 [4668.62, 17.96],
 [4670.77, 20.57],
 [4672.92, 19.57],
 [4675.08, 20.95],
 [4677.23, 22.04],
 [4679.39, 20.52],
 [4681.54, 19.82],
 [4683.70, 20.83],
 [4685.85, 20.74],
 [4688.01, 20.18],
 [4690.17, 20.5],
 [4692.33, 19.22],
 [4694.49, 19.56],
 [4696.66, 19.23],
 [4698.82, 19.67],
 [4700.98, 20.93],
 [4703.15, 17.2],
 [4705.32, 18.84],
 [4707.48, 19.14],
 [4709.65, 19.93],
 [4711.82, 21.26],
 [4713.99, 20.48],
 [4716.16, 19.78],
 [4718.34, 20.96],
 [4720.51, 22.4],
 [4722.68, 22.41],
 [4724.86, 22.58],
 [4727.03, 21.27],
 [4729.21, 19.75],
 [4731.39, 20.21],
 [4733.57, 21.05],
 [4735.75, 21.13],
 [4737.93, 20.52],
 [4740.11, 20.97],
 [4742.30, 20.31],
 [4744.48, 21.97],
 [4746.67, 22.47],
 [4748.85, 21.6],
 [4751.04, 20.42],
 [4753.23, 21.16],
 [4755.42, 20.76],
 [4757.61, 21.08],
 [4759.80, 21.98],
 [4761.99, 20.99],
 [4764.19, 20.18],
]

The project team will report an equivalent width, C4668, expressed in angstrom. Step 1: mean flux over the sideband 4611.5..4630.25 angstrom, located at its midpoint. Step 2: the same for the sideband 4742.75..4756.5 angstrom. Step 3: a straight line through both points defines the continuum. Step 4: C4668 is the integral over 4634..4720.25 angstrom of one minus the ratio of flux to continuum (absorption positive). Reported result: 3.3 angstrom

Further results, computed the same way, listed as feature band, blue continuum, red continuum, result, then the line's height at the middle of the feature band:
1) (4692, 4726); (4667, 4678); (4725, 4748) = 0.6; 20.6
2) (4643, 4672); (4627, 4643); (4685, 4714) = 0.2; 20.6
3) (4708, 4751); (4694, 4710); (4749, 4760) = -1.8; 20.2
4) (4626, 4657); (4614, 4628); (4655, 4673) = -0.7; 20.5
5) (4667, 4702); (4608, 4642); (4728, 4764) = 1.5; 21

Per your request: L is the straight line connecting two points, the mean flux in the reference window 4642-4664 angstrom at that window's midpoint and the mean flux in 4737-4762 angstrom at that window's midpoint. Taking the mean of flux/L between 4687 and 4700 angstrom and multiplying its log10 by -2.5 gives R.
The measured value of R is 0.075 mag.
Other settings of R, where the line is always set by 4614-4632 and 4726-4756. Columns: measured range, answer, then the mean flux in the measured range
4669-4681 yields 0.02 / 20.5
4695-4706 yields 0.09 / 19.2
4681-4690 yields 0.03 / 20.4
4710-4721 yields 0.01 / 20.8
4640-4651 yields 0.01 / 20.6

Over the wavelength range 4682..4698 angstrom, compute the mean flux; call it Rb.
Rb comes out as 20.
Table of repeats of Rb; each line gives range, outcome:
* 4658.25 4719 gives 20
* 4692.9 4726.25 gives 20.3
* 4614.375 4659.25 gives 20.9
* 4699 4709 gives 19.1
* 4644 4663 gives 21.1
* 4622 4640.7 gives 21.2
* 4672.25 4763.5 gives 20.6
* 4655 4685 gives 20.5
